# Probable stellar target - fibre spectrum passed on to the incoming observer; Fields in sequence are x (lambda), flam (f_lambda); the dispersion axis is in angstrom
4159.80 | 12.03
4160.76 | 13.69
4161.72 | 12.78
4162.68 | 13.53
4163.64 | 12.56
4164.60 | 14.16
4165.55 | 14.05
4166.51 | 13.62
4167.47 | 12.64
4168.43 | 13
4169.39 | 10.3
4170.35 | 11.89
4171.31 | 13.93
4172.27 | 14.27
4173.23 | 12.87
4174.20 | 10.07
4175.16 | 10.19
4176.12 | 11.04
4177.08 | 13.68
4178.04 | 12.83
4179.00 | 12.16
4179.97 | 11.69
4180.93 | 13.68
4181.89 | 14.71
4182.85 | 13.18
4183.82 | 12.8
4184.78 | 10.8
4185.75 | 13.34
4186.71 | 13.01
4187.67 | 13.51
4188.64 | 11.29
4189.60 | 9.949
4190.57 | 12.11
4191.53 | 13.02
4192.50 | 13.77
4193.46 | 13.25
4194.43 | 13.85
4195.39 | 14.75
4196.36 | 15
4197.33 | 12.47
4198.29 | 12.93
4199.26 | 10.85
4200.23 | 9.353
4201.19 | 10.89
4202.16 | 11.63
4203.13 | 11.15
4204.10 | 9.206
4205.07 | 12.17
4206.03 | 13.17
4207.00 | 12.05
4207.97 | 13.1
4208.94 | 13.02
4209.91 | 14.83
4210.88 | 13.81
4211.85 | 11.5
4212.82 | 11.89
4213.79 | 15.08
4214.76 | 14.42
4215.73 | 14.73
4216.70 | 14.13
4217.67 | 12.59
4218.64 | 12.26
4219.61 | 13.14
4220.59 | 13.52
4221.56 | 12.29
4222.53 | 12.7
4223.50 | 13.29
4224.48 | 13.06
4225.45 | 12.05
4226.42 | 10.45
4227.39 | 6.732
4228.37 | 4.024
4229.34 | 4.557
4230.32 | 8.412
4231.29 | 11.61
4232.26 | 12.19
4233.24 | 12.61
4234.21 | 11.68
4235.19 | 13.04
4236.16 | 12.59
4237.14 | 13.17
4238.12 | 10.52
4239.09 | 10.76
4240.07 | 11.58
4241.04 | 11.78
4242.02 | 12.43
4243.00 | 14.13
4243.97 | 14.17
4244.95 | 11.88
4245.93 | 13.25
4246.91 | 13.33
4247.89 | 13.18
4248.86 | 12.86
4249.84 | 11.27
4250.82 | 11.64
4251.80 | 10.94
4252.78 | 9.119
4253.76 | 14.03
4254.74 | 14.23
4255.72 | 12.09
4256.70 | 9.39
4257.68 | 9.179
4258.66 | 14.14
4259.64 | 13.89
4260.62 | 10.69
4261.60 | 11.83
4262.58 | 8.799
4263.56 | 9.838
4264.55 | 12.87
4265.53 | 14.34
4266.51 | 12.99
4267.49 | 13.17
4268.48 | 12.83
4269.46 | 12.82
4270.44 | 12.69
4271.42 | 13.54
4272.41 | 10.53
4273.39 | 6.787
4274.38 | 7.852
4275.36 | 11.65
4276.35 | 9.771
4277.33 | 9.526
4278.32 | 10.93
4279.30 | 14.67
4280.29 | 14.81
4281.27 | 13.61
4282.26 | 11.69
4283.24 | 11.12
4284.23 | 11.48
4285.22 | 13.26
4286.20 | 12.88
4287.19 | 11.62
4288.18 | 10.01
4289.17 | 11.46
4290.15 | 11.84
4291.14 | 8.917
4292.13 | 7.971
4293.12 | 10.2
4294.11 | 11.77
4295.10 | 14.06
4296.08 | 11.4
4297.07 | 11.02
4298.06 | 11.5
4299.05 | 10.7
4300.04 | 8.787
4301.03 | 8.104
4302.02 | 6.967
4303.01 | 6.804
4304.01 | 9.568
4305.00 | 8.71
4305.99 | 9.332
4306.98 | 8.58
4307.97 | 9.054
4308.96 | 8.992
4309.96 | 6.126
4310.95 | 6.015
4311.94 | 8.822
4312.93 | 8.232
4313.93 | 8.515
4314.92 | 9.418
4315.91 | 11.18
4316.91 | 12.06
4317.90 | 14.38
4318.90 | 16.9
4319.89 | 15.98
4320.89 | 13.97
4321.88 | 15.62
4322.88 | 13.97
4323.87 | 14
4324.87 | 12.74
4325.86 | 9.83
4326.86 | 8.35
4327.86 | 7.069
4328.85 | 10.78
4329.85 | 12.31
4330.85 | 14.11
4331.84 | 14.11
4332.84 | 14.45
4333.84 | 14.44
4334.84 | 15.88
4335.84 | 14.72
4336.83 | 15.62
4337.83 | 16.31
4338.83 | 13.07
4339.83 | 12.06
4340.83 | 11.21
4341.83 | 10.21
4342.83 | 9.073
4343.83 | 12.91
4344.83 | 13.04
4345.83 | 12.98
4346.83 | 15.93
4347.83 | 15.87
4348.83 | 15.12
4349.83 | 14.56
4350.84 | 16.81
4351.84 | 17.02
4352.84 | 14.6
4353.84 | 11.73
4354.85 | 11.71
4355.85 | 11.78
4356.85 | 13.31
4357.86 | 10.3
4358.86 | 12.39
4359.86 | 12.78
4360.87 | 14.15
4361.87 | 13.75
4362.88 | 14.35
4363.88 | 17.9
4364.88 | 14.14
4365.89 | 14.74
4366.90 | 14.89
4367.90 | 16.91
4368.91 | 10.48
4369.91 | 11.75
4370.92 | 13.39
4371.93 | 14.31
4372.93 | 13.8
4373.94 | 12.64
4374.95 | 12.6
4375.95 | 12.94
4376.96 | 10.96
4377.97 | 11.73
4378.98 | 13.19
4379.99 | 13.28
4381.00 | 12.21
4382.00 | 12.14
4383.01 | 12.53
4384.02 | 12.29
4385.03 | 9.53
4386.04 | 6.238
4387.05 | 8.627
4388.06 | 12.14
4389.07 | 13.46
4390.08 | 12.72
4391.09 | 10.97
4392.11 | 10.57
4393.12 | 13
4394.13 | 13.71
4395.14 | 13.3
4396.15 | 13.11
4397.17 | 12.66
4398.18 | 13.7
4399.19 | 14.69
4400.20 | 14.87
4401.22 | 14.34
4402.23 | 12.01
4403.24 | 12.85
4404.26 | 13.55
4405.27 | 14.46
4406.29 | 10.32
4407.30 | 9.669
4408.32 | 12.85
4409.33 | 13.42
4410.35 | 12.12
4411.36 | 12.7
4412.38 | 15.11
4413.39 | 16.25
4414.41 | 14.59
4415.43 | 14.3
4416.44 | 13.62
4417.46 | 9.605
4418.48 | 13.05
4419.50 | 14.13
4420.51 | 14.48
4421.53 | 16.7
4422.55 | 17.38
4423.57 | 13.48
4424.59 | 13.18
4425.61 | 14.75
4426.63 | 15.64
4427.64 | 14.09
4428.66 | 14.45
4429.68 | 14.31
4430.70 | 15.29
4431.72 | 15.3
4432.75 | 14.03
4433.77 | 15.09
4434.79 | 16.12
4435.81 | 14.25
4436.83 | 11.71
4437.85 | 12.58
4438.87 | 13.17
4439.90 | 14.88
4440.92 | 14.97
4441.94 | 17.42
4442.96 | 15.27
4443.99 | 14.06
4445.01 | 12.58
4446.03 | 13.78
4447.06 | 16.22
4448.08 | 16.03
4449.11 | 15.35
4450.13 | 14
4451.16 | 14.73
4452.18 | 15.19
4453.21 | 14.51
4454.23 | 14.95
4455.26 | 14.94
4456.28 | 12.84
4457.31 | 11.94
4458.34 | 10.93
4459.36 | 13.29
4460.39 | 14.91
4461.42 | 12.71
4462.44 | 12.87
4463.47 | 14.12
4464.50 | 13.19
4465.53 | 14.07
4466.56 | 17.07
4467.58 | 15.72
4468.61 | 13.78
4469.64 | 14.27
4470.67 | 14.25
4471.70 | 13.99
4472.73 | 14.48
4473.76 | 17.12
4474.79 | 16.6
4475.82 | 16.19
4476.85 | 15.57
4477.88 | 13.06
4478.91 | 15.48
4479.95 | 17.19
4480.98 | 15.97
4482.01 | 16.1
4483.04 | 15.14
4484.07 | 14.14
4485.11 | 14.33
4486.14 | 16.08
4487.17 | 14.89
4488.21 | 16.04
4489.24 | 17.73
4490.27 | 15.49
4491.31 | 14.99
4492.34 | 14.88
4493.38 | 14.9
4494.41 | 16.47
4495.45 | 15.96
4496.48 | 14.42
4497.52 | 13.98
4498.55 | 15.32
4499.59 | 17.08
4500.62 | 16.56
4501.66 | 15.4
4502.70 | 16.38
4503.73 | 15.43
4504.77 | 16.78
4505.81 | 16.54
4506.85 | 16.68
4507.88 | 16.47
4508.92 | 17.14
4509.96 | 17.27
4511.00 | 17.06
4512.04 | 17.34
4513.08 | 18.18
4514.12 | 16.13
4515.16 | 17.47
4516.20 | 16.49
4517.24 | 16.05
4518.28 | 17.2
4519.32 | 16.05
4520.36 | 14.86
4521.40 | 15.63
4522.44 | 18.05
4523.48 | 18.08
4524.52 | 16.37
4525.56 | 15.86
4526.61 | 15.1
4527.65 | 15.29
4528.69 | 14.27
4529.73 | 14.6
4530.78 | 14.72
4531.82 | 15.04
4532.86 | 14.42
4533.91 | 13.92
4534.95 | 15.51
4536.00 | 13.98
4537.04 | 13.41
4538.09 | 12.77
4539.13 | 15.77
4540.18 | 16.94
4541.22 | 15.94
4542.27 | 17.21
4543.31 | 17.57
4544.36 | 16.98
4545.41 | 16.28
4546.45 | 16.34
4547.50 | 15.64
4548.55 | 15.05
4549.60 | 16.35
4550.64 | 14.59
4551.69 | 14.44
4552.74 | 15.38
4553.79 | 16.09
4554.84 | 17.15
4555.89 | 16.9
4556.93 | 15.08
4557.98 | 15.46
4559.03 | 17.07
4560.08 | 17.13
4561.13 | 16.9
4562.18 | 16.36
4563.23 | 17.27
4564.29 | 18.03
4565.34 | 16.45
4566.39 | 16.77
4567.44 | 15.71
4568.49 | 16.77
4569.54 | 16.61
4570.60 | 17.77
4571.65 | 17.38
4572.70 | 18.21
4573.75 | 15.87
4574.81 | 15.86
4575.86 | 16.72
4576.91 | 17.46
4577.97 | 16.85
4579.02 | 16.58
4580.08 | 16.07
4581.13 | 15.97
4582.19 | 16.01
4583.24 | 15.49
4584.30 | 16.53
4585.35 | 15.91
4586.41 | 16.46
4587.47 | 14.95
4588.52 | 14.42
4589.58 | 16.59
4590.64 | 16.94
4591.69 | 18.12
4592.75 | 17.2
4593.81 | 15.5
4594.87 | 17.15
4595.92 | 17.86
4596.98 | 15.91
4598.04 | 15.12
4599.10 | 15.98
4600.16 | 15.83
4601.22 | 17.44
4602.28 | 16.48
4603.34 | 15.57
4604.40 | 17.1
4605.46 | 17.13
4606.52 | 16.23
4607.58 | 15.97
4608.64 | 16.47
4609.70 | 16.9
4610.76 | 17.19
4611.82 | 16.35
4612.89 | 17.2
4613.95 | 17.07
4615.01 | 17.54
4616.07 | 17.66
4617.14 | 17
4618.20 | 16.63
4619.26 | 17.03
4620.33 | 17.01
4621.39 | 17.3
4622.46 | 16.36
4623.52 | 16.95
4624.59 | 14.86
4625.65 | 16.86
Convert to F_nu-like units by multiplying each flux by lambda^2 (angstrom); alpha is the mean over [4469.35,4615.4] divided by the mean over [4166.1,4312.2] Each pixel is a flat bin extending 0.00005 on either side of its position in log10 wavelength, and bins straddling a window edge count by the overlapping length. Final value 1.59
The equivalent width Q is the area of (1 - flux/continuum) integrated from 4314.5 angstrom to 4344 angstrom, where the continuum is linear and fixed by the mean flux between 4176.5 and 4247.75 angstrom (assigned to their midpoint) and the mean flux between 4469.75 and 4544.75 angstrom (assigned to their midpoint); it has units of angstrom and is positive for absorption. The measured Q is 1.6 angstrom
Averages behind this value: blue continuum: 12.3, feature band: 12.9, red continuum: 15.8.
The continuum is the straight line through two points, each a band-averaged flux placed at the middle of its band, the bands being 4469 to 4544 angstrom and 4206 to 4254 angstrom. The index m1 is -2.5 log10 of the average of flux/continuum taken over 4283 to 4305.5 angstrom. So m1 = 0.23 mag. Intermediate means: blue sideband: 12.1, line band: 10.4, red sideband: 15.7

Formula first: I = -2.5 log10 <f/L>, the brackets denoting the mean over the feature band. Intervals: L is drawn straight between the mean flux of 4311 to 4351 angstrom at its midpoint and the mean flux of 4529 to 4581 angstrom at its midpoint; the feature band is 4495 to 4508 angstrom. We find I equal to -0.04 mag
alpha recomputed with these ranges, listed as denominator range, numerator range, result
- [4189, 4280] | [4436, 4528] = 1.43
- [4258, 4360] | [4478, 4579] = 1.50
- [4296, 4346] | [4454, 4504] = 1.41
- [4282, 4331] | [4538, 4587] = 1.71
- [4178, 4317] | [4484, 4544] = 1.55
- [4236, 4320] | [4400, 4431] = 1.31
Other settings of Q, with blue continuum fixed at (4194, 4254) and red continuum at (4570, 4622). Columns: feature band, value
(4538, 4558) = 0.1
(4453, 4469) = 1.2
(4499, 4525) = -1.8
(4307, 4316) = 3.3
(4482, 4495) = -0.1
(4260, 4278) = 1.9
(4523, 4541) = 0.9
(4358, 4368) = -0.4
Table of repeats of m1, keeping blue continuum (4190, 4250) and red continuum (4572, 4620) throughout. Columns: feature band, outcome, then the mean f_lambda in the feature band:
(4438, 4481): 0.03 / 14.6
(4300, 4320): 0.36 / 9.54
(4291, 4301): 0.23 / 10.6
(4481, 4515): -0.04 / 16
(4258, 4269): 0.04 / 12.3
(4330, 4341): -0.05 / 14.2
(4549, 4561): 0.01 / 16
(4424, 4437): 0.01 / 14.5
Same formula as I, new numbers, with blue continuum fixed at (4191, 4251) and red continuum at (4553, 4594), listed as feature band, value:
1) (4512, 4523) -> -0.05 mag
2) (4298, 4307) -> 0.44 mag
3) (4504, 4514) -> -0.08 mag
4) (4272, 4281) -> 0.19 mag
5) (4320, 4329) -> 0.12 mag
